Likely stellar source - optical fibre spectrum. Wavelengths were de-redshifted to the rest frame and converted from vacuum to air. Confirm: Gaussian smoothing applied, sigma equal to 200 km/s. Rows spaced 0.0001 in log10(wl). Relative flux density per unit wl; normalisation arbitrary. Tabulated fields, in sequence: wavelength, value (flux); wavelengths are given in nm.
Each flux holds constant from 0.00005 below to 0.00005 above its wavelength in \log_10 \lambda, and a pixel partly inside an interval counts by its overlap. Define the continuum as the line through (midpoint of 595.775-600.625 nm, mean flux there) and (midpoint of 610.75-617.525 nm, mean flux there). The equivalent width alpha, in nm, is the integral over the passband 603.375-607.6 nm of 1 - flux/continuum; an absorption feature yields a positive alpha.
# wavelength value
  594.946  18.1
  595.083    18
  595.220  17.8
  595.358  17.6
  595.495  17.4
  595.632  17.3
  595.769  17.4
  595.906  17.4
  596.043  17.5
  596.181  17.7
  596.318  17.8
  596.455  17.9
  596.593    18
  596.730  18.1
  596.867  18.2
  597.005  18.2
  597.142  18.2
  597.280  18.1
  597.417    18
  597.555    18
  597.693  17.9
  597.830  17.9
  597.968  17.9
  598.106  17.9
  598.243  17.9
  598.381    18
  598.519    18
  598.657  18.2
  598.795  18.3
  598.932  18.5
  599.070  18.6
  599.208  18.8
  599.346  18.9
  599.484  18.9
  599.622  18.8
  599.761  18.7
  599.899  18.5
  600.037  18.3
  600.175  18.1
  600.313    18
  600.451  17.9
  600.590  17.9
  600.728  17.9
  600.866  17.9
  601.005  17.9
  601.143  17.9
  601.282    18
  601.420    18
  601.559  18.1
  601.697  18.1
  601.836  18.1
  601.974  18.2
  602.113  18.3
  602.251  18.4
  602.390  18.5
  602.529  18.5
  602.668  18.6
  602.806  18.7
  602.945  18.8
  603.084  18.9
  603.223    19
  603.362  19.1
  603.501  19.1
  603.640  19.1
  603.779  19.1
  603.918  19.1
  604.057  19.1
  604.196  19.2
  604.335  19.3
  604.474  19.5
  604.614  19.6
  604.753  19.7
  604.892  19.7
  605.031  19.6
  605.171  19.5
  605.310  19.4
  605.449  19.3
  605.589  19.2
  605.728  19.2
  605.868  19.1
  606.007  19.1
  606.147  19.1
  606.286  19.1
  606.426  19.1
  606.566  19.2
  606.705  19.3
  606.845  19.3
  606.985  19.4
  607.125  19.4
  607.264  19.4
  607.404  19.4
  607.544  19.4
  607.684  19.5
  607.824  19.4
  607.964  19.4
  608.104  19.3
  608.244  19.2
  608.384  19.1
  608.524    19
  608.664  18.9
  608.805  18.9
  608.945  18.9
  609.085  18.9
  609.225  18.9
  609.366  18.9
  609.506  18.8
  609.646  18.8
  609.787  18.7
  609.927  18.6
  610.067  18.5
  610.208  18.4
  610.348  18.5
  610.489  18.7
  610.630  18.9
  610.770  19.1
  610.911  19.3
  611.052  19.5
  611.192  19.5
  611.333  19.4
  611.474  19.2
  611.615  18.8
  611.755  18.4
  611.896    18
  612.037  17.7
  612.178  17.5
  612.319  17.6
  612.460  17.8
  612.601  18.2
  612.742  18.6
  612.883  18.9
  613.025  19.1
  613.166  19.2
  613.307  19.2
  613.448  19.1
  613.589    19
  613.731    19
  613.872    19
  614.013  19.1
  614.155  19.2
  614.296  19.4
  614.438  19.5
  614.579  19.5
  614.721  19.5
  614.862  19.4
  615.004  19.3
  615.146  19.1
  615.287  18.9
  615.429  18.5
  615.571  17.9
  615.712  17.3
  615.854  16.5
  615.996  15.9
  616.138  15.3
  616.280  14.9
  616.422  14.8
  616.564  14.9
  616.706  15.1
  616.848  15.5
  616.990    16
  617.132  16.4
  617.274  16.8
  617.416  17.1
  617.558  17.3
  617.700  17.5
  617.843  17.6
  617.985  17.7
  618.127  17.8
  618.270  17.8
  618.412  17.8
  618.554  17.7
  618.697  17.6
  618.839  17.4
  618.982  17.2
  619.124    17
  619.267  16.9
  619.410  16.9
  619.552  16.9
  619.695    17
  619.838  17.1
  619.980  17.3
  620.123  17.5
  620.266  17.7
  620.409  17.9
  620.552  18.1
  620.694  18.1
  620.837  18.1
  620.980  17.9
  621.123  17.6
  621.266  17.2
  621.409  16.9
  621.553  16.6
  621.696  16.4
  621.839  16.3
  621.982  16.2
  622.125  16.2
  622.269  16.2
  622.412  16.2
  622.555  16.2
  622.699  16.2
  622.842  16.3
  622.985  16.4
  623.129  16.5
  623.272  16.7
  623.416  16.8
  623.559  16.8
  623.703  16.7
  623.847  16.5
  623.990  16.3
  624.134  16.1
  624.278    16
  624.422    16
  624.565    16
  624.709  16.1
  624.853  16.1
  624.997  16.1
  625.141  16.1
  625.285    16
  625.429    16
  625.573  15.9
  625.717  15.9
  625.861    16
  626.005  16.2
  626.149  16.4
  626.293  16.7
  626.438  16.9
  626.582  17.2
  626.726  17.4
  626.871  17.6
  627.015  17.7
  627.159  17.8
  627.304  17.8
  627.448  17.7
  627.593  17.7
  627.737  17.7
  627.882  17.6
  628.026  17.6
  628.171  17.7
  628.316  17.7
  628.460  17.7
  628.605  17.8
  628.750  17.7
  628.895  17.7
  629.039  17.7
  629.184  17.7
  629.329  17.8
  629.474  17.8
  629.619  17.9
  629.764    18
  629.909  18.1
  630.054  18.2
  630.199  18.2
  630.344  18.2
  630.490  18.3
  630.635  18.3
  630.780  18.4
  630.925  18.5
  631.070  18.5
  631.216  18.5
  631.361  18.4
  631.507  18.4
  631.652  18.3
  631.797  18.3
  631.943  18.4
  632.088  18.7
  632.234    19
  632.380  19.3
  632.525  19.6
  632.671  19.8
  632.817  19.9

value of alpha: -0.28 nm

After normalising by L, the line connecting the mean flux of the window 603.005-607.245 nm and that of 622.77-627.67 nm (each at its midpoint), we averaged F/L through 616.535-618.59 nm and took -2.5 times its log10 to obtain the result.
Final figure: 0.04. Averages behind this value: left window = 19.3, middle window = 16.9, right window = 16.6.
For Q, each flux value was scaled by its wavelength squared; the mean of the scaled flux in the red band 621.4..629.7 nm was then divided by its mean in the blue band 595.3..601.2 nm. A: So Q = 1.0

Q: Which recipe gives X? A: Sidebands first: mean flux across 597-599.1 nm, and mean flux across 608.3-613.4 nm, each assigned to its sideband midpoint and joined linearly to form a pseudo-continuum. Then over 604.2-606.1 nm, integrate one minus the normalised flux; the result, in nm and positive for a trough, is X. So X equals -0.10 nm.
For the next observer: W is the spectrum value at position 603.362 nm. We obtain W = 19.1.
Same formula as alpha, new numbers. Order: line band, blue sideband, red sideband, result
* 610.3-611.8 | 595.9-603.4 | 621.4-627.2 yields -0.14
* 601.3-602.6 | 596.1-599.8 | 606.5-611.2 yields 0.02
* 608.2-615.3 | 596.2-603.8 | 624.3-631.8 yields -0.38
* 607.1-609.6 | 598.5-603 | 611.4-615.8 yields -0.08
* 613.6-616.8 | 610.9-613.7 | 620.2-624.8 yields 0.06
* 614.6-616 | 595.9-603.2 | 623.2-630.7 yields -0.06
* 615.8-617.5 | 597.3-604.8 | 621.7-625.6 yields 0.12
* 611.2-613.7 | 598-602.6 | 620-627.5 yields -0.16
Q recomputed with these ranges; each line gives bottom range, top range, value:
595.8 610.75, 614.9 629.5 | 0.97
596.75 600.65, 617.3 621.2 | 1.03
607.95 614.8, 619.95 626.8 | 0.92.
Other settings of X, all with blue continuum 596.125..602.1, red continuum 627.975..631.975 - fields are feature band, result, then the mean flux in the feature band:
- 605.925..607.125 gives -0.07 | 19.2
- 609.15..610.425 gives -0.04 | 18.7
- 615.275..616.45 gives 0.10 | 16.6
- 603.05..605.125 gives -0.13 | 19.3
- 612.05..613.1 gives -0.01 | 18.2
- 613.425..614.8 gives -0.09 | 19.2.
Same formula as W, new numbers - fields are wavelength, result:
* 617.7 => 17.5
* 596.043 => 17.5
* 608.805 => 18.9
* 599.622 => 18.8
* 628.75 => 17.7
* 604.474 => 19.5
